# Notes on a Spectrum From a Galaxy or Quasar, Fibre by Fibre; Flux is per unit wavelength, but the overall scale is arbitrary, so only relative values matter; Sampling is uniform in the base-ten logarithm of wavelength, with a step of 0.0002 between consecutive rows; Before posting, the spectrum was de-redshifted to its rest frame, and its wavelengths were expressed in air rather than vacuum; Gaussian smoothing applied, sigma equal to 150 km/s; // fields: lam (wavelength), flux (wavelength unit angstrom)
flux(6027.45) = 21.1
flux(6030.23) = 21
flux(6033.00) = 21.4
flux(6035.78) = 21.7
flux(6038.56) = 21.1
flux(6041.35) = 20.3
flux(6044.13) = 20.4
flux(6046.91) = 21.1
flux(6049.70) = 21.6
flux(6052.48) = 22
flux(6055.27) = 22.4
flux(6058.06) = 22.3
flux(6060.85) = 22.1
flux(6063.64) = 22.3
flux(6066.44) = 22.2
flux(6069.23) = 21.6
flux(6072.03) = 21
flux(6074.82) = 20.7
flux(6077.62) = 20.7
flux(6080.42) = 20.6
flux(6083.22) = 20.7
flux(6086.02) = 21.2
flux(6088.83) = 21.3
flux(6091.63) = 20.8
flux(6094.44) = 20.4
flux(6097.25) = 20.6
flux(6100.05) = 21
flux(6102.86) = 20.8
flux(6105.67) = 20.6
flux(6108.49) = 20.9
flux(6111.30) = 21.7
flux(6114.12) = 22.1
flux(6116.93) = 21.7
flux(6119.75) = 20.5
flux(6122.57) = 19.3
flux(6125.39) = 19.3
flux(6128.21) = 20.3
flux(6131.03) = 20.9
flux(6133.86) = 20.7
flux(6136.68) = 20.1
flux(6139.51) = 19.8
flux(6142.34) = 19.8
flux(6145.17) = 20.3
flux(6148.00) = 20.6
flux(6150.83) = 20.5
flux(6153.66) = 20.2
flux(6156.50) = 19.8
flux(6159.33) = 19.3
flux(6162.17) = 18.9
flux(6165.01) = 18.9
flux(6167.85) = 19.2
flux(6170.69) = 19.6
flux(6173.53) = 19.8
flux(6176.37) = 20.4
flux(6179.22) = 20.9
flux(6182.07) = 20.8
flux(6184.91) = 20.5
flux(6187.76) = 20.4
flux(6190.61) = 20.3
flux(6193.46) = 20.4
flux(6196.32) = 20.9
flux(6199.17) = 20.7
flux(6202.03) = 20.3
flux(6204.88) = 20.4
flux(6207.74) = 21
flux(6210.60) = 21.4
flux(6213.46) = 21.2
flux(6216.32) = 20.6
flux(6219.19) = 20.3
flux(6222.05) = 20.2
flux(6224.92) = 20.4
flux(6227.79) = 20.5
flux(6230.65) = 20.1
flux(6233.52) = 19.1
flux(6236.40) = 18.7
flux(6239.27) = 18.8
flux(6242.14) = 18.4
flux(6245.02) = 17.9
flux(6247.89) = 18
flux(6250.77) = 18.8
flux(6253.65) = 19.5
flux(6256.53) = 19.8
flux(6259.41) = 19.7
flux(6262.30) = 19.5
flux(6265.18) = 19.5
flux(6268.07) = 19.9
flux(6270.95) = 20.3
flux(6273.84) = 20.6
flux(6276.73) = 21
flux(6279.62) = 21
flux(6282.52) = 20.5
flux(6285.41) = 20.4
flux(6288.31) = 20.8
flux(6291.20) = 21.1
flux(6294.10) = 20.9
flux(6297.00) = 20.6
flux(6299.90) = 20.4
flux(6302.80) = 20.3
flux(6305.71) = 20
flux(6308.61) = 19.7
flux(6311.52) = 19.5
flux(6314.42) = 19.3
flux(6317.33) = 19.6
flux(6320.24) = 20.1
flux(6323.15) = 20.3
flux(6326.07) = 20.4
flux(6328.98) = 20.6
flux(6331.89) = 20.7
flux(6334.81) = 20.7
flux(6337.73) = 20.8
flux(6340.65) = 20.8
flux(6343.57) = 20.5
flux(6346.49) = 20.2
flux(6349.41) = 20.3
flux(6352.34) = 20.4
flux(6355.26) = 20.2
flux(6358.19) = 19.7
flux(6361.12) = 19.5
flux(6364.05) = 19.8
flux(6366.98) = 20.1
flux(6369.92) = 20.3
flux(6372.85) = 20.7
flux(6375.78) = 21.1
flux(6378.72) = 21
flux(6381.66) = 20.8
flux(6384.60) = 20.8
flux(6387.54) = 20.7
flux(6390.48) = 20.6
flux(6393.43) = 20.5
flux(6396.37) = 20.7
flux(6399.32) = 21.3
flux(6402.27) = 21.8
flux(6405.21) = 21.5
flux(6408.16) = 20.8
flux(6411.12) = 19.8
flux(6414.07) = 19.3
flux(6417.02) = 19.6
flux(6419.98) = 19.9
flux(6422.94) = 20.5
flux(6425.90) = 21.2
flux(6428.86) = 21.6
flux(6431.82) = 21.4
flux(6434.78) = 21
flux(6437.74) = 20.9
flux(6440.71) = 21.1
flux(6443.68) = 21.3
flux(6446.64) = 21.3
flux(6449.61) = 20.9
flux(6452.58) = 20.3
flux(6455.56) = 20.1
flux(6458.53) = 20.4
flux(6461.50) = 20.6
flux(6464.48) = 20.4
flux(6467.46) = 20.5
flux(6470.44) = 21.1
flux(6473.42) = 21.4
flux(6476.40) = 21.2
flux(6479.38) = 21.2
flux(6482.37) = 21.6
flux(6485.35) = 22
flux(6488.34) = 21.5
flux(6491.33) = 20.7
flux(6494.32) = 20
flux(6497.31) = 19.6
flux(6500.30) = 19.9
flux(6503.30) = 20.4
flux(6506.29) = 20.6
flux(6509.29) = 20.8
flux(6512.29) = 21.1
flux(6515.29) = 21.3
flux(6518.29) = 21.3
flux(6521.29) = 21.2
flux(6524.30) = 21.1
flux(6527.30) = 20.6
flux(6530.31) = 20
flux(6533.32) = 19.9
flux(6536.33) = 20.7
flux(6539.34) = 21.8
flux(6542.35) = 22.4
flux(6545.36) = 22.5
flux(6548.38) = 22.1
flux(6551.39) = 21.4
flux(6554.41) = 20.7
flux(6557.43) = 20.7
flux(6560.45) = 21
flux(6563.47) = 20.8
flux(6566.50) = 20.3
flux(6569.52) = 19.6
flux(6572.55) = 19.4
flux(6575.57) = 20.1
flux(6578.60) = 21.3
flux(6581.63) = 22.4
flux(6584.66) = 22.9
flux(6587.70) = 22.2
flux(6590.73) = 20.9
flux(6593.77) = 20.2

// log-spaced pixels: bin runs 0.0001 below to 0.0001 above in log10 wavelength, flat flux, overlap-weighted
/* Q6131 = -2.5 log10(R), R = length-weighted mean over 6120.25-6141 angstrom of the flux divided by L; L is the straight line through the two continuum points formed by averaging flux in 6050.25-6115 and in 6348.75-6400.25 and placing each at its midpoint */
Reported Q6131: 0.06 mag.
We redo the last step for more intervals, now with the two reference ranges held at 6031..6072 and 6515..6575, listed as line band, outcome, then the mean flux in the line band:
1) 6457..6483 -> 0.01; 20.9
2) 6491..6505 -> 0.05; 20.1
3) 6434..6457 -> 0.01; 20.9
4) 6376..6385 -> 0.01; 20.9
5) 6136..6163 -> 0.08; 19.9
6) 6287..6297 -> 0.02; 20.9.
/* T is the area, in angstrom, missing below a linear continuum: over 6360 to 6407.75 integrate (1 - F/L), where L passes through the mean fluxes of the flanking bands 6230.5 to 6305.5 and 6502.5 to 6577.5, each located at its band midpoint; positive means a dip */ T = -1.0 angstrom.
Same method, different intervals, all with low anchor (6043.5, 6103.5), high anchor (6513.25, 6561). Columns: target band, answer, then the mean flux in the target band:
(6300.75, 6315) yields 0.9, 19.8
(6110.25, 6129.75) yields 0.5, 20.7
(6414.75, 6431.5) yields 0.5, 20.6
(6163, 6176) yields 1.1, 19.4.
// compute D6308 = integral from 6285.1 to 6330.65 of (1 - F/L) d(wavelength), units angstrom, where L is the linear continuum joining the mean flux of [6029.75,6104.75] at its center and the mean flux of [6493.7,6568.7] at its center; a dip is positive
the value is 1.74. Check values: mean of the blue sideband 21.2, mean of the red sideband 20.9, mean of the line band 20.2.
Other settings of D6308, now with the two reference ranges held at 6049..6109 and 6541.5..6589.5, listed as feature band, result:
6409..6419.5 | 0.8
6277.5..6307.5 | 0.9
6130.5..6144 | 0.7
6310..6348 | 1.7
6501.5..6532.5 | 0.6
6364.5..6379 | 0.5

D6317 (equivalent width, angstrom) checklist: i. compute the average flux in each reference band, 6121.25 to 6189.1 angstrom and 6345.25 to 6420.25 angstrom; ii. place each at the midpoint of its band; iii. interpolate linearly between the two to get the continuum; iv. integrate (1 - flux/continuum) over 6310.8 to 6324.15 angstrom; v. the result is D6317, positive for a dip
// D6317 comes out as 0.4 angstrom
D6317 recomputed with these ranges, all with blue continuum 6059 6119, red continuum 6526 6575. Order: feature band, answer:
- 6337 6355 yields 0.46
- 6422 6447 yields -0.25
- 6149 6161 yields 0.68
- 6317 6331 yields 0.50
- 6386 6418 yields 0.53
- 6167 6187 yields 0.87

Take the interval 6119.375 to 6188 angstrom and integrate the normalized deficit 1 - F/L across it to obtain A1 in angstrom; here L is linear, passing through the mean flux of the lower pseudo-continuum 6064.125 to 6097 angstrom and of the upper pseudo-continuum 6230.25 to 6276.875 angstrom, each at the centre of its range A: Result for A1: 0.99 angstrom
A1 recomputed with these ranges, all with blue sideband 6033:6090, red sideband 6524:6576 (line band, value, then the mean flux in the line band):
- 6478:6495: -0.25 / 21.2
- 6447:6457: 0.20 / 20.5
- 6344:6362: 0.82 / 20.1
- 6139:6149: 0.54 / 20.1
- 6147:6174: 2.03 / 19.7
